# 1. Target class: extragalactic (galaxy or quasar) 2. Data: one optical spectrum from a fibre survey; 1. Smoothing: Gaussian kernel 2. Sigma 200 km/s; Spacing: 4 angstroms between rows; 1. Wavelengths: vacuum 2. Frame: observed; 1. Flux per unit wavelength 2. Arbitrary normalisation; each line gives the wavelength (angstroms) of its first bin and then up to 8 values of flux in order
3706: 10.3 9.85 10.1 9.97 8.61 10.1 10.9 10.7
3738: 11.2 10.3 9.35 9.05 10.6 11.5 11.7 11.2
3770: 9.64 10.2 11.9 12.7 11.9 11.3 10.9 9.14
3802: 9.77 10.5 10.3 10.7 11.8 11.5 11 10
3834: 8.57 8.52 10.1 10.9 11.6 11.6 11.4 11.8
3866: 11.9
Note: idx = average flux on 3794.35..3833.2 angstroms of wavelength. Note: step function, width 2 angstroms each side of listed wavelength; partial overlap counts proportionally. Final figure 10.5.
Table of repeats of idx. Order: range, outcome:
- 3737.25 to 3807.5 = 10.7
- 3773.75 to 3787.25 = 11.9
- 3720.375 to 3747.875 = 10.2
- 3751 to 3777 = 10.8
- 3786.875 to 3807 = 10.4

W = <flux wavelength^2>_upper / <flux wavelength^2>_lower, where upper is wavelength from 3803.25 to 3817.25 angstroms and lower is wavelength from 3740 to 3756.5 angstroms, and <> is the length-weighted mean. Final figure 1.1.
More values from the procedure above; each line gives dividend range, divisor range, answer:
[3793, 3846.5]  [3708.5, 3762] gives 1.05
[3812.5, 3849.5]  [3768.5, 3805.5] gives 0.98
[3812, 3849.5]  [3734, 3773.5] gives 1.03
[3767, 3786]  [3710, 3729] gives 1.18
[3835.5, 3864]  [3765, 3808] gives 1.03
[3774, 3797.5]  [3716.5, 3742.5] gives 1.15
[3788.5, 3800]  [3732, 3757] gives 1.04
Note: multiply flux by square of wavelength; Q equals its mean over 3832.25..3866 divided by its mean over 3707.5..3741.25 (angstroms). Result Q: 1.1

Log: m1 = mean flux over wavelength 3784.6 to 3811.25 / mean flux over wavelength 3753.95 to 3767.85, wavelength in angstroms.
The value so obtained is 0.9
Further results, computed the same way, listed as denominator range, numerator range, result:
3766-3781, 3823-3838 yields 0.91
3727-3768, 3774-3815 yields 1.02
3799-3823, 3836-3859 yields 1.00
